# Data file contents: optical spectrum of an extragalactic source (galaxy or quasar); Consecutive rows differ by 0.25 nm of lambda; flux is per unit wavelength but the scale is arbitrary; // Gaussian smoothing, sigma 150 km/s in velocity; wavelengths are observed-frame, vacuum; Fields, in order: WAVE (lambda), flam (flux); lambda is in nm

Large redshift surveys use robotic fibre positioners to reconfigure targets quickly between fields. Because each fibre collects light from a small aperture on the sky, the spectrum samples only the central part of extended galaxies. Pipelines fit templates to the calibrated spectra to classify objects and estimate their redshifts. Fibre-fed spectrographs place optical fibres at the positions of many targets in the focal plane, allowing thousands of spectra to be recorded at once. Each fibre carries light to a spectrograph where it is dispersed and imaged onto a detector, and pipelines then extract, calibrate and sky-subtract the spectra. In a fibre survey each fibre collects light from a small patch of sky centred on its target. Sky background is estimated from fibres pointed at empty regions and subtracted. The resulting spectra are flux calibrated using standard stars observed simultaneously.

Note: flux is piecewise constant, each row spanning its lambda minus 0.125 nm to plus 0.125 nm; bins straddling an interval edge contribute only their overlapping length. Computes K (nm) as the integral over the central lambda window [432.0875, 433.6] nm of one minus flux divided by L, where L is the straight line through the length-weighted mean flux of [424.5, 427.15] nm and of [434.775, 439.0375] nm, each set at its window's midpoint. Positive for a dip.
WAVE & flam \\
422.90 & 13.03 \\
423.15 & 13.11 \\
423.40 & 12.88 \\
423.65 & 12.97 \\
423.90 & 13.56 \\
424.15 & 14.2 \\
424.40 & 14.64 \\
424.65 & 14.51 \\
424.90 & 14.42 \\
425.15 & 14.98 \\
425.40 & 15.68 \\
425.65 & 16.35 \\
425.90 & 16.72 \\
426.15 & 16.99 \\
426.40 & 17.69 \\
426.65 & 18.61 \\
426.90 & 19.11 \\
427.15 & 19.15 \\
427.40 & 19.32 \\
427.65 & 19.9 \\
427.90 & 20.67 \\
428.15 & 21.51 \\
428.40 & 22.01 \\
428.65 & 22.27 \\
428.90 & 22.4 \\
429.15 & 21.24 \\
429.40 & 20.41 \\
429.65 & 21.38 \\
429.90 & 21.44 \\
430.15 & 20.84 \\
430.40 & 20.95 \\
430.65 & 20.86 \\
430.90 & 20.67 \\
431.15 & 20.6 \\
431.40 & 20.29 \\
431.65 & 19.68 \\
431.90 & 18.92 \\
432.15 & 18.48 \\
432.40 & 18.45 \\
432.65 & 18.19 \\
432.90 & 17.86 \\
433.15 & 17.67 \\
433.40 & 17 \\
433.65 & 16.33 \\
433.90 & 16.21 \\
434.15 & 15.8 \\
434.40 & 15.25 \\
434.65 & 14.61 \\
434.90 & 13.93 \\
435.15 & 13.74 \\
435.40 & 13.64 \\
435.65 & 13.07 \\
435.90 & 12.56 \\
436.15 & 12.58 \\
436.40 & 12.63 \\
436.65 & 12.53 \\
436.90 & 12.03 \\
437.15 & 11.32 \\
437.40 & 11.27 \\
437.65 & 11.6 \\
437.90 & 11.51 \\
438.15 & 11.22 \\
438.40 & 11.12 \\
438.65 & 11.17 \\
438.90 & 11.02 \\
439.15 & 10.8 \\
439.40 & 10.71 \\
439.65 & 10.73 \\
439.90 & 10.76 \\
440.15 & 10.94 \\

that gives -0.44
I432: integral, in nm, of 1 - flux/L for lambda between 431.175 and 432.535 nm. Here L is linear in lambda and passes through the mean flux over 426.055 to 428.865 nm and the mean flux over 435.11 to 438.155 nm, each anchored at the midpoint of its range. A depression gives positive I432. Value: -0.25 nm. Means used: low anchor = 19.9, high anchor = 12.3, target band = 19.3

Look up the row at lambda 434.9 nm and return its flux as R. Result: 13.93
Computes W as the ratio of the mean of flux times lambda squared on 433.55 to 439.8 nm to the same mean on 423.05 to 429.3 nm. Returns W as 0.8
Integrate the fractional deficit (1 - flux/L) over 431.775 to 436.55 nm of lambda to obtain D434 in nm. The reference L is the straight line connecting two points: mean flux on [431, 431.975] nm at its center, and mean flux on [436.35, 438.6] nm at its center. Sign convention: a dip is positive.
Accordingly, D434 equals 0.20 nm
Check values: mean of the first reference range 19.9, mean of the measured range 15.6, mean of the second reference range 11.6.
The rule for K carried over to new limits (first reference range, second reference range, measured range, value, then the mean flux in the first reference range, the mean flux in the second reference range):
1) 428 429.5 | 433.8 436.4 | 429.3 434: -0.29 nm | 21.6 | 14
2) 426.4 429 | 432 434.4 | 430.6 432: -0.14 nm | 20.3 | 17.2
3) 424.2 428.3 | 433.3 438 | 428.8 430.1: -0.42 nm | 17.5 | 13.6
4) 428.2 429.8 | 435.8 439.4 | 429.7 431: -0.06 nm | 21.6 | 11.6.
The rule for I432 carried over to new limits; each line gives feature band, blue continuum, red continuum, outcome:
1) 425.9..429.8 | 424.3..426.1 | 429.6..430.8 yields -0.35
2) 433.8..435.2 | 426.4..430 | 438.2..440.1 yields 0.01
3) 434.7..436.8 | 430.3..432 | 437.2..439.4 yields 0.19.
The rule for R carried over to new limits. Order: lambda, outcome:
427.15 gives 19.15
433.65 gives 16.33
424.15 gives 14.2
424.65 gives 14.51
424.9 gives 14.42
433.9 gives 16.21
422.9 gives 13.03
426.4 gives 17.69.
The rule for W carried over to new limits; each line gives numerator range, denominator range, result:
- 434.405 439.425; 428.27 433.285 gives 0.62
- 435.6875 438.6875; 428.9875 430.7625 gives 0.58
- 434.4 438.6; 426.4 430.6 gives 0.63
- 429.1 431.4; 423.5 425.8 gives 1.47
